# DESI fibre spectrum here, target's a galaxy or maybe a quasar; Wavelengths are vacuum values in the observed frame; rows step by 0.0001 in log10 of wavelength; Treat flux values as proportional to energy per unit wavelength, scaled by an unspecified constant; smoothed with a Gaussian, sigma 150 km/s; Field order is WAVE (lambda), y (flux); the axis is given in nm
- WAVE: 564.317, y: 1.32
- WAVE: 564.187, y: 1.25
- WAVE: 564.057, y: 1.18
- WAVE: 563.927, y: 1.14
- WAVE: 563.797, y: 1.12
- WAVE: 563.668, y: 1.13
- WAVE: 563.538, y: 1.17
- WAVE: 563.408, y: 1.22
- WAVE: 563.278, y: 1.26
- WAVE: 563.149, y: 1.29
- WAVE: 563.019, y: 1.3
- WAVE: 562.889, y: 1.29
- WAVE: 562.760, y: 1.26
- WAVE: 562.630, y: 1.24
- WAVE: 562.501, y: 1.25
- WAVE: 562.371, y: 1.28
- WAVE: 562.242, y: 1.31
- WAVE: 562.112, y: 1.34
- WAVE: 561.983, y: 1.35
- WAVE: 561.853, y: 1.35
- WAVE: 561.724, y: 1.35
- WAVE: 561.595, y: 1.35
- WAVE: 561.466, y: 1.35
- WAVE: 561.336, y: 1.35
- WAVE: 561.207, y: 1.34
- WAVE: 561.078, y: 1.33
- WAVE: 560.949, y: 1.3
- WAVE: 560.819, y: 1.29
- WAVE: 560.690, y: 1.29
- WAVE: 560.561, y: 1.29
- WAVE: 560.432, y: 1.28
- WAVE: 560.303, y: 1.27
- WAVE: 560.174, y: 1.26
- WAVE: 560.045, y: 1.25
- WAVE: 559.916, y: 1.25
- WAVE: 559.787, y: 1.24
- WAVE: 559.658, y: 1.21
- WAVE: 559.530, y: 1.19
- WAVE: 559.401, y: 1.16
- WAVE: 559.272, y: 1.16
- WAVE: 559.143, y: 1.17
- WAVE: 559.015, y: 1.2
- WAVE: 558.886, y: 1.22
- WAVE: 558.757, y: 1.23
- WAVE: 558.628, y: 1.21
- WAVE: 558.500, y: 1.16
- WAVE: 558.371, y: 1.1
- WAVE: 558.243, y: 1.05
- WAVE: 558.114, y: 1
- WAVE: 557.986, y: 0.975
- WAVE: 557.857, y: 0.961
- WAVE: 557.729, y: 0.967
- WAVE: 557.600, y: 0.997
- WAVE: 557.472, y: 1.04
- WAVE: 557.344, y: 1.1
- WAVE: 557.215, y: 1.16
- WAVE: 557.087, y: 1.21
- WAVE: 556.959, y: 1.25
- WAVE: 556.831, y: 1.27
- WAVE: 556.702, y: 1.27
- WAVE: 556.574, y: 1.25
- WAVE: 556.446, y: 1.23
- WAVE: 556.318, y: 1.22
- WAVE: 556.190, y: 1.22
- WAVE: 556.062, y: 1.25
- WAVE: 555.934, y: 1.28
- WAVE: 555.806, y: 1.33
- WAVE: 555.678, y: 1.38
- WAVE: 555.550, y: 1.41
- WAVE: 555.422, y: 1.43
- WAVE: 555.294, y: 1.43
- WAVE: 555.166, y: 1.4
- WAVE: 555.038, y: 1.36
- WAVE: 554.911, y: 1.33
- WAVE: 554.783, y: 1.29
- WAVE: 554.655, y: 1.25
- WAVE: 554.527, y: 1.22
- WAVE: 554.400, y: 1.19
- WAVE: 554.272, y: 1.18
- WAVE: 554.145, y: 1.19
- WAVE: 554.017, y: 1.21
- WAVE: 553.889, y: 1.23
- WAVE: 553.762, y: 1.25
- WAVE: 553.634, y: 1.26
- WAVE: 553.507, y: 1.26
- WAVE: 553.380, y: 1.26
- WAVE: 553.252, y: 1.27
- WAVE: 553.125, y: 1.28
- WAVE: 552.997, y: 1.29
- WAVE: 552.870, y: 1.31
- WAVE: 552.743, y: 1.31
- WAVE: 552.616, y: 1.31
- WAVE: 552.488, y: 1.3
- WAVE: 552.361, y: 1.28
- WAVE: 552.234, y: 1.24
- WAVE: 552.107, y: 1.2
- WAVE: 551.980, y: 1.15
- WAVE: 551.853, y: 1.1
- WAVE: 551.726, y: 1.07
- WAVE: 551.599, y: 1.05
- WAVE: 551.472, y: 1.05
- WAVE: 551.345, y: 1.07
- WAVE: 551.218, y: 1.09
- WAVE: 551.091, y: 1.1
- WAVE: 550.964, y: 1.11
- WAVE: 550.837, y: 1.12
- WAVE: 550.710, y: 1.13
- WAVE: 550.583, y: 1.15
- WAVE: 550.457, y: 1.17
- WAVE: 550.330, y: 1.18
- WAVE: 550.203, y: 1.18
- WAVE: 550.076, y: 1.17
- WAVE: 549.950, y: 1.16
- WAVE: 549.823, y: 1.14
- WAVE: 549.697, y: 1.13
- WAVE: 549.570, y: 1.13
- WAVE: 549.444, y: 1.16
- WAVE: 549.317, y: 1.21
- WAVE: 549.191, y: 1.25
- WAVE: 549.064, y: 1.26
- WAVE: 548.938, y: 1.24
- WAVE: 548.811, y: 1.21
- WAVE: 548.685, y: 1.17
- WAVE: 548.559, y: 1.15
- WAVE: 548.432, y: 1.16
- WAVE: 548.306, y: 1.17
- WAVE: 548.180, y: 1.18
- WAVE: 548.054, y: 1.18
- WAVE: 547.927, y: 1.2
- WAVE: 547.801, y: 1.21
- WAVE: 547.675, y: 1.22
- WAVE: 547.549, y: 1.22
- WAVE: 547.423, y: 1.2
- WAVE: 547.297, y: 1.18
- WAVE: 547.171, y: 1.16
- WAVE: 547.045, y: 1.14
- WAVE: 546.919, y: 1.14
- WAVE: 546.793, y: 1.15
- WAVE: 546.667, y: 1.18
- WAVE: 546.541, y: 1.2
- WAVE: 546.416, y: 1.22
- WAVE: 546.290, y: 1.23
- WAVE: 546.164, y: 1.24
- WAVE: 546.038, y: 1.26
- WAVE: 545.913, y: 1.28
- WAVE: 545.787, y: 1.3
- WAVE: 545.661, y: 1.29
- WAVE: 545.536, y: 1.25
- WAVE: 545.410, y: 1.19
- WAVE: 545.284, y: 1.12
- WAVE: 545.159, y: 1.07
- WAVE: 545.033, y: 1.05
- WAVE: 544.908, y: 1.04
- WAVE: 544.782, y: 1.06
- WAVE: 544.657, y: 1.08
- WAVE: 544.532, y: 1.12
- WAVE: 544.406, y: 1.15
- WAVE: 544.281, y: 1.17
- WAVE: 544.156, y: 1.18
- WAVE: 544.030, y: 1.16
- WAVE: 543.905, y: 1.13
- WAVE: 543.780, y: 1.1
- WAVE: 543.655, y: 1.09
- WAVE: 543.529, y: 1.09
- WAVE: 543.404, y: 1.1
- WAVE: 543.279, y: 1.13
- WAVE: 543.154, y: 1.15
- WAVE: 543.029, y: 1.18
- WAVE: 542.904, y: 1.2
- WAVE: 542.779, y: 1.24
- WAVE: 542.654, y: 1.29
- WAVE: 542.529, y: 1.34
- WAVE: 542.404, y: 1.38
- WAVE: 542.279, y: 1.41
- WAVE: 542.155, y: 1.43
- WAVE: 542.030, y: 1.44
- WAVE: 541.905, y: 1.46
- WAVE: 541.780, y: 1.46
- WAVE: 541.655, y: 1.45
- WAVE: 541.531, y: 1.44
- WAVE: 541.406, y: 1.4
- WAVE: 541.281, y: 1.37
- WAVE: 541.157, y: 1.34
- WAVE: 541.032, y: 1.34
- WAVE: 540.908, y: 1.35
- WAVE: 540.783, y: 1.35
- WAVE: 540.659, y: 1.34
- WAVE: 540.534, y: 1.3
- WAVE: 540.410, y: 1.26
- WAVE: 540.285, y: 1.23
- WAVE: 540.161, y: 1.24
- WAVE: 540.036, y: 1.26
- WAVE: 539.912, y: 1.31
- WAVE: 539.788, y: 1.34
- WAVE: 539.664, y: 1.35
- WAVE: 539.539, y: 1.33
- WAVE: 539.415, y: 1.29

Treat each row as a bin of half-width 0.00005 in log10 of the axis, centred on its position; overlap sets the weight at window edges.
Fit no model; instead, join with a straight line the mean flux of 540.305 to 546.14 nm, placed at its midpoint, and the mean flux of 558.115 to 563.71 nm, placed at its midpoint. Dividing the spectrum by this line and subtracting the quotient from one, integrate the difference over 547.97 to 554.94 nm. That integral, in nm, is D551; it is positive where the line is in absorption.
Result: 0.30 nm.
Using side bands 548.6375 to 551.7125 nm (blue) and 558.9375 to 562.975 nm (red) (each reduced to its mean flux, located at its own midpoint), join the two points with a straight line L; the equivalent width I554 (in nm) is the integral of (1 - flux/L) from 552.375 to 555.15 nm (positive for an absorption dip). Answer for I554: -0.176 nm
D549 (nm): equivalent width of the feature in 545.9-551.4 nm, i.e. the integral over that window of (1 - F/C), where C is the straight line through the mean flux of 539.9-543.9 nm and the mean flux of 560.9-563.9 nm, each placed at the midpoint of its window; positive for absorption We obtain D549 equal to 0.48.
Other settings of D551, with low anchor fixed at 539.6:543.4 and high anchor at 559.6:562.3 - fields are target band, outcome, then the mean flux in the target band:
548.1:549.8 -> 0.17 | 1.19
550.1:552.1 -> 0.30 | 1.12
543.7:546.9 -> 0.37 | 1.17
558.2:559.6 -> 0.14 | 1.17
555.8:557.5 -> 0.11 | 1.22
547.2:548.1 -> 0.08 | 1.2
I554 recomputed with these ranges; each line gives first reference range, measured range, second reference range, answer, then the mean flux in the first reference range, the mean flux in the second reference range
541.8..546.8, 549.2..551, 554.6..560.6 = 0.08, 1.21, 1.22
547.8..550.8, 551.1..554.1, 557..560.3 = -0.11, 1.18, 1.14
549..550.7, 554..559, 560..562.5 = 0.17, 1.18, 1.31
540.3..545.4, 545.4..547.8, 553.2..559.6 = 0.04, 1.24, 1.21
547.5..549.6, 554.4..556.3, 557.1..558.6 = -0.39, 1.2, 1.06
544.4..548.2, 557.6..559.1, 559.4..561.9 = 0.21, 1.18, 1.29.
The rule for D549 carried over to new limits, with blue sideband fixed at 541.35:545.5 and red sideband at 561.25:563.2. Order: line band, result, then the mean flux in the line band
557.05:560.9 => 0.39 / 1.16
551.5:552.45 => 0.08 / 1.16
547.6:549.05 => 0.06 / 1.19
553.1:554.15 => 0.02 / 1.25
